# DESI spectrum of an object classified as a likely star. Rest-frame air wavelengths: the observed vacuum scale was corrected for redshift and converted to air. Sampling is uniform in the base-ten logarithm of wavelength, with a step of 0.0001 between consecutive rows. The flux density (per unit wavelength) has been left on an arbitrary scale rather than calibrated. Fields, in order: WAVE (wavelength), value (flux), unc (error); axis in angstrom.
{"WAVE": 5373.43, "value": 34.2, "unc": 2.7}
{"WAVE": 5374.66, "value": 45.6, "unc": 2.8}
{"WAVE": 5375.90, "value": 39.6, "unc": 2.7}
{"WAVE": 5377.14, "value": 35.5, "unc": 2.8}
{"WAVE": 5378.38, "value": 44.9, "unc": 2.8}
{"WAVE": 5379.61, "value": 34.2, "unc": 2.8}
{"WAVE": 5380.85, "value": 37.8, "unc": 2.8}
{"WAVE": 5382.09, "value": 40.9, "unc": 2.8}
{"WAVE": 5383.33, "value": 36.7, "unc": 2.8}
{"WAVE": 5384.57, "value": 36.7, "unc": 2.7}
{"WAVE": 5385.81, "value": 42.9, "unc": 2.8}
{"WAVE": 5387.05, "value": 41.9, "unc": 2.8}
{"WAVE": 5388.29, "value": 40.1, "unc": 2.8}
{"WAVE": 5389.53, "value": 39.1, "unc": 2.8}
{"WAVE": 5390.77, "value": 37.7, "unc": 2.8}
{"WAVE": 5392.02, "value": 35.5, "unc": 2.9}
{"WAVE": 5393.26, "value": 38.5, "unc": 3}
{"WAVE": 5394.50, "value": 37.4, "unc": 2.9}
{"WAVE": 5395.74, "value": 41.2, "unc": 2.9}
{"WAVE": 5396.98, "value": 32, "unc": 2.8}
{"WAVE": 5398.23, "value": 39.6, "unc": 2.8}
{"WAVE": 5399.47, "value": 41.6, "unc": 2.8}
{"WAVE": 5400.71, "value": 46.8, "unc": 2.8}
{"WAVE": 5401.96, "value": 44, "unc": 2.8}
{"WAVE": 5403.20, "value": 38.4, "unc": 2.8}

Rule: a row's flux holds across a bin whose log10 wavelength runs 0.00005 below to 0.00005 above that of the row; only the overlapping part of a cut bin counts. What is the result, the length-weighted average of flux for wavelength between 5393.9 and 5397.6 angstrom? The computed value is 36.9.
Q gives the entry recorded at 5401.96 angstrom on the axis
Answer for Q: 44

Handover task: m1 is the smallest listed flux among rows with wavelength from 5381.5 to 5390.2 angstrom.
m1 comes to 36.7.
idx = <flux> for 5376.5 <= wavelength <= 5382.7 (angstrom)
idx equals 38.7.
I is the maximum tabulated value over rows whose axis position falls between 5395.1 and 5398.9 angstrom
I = 41.2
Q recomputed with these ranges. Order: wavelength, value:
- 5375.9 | 39.6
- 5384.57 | 36.7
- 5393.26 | 38.5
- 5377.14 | 35.5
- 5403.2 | 38.4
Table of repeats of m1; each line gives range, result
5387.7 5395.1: 35.5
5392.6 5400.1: 32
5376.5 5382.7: 34.2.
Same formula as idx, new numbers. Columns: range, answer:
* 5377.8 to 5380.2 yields 39.7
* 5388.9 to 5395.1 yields 37.6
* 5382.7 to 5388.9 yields 39.7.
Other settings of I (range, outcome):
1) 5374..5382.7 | 45.6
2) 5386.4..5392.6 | 41.9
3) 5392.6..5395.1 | 38.5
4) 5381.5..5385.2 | 40.9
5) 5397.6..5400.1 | 41.6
